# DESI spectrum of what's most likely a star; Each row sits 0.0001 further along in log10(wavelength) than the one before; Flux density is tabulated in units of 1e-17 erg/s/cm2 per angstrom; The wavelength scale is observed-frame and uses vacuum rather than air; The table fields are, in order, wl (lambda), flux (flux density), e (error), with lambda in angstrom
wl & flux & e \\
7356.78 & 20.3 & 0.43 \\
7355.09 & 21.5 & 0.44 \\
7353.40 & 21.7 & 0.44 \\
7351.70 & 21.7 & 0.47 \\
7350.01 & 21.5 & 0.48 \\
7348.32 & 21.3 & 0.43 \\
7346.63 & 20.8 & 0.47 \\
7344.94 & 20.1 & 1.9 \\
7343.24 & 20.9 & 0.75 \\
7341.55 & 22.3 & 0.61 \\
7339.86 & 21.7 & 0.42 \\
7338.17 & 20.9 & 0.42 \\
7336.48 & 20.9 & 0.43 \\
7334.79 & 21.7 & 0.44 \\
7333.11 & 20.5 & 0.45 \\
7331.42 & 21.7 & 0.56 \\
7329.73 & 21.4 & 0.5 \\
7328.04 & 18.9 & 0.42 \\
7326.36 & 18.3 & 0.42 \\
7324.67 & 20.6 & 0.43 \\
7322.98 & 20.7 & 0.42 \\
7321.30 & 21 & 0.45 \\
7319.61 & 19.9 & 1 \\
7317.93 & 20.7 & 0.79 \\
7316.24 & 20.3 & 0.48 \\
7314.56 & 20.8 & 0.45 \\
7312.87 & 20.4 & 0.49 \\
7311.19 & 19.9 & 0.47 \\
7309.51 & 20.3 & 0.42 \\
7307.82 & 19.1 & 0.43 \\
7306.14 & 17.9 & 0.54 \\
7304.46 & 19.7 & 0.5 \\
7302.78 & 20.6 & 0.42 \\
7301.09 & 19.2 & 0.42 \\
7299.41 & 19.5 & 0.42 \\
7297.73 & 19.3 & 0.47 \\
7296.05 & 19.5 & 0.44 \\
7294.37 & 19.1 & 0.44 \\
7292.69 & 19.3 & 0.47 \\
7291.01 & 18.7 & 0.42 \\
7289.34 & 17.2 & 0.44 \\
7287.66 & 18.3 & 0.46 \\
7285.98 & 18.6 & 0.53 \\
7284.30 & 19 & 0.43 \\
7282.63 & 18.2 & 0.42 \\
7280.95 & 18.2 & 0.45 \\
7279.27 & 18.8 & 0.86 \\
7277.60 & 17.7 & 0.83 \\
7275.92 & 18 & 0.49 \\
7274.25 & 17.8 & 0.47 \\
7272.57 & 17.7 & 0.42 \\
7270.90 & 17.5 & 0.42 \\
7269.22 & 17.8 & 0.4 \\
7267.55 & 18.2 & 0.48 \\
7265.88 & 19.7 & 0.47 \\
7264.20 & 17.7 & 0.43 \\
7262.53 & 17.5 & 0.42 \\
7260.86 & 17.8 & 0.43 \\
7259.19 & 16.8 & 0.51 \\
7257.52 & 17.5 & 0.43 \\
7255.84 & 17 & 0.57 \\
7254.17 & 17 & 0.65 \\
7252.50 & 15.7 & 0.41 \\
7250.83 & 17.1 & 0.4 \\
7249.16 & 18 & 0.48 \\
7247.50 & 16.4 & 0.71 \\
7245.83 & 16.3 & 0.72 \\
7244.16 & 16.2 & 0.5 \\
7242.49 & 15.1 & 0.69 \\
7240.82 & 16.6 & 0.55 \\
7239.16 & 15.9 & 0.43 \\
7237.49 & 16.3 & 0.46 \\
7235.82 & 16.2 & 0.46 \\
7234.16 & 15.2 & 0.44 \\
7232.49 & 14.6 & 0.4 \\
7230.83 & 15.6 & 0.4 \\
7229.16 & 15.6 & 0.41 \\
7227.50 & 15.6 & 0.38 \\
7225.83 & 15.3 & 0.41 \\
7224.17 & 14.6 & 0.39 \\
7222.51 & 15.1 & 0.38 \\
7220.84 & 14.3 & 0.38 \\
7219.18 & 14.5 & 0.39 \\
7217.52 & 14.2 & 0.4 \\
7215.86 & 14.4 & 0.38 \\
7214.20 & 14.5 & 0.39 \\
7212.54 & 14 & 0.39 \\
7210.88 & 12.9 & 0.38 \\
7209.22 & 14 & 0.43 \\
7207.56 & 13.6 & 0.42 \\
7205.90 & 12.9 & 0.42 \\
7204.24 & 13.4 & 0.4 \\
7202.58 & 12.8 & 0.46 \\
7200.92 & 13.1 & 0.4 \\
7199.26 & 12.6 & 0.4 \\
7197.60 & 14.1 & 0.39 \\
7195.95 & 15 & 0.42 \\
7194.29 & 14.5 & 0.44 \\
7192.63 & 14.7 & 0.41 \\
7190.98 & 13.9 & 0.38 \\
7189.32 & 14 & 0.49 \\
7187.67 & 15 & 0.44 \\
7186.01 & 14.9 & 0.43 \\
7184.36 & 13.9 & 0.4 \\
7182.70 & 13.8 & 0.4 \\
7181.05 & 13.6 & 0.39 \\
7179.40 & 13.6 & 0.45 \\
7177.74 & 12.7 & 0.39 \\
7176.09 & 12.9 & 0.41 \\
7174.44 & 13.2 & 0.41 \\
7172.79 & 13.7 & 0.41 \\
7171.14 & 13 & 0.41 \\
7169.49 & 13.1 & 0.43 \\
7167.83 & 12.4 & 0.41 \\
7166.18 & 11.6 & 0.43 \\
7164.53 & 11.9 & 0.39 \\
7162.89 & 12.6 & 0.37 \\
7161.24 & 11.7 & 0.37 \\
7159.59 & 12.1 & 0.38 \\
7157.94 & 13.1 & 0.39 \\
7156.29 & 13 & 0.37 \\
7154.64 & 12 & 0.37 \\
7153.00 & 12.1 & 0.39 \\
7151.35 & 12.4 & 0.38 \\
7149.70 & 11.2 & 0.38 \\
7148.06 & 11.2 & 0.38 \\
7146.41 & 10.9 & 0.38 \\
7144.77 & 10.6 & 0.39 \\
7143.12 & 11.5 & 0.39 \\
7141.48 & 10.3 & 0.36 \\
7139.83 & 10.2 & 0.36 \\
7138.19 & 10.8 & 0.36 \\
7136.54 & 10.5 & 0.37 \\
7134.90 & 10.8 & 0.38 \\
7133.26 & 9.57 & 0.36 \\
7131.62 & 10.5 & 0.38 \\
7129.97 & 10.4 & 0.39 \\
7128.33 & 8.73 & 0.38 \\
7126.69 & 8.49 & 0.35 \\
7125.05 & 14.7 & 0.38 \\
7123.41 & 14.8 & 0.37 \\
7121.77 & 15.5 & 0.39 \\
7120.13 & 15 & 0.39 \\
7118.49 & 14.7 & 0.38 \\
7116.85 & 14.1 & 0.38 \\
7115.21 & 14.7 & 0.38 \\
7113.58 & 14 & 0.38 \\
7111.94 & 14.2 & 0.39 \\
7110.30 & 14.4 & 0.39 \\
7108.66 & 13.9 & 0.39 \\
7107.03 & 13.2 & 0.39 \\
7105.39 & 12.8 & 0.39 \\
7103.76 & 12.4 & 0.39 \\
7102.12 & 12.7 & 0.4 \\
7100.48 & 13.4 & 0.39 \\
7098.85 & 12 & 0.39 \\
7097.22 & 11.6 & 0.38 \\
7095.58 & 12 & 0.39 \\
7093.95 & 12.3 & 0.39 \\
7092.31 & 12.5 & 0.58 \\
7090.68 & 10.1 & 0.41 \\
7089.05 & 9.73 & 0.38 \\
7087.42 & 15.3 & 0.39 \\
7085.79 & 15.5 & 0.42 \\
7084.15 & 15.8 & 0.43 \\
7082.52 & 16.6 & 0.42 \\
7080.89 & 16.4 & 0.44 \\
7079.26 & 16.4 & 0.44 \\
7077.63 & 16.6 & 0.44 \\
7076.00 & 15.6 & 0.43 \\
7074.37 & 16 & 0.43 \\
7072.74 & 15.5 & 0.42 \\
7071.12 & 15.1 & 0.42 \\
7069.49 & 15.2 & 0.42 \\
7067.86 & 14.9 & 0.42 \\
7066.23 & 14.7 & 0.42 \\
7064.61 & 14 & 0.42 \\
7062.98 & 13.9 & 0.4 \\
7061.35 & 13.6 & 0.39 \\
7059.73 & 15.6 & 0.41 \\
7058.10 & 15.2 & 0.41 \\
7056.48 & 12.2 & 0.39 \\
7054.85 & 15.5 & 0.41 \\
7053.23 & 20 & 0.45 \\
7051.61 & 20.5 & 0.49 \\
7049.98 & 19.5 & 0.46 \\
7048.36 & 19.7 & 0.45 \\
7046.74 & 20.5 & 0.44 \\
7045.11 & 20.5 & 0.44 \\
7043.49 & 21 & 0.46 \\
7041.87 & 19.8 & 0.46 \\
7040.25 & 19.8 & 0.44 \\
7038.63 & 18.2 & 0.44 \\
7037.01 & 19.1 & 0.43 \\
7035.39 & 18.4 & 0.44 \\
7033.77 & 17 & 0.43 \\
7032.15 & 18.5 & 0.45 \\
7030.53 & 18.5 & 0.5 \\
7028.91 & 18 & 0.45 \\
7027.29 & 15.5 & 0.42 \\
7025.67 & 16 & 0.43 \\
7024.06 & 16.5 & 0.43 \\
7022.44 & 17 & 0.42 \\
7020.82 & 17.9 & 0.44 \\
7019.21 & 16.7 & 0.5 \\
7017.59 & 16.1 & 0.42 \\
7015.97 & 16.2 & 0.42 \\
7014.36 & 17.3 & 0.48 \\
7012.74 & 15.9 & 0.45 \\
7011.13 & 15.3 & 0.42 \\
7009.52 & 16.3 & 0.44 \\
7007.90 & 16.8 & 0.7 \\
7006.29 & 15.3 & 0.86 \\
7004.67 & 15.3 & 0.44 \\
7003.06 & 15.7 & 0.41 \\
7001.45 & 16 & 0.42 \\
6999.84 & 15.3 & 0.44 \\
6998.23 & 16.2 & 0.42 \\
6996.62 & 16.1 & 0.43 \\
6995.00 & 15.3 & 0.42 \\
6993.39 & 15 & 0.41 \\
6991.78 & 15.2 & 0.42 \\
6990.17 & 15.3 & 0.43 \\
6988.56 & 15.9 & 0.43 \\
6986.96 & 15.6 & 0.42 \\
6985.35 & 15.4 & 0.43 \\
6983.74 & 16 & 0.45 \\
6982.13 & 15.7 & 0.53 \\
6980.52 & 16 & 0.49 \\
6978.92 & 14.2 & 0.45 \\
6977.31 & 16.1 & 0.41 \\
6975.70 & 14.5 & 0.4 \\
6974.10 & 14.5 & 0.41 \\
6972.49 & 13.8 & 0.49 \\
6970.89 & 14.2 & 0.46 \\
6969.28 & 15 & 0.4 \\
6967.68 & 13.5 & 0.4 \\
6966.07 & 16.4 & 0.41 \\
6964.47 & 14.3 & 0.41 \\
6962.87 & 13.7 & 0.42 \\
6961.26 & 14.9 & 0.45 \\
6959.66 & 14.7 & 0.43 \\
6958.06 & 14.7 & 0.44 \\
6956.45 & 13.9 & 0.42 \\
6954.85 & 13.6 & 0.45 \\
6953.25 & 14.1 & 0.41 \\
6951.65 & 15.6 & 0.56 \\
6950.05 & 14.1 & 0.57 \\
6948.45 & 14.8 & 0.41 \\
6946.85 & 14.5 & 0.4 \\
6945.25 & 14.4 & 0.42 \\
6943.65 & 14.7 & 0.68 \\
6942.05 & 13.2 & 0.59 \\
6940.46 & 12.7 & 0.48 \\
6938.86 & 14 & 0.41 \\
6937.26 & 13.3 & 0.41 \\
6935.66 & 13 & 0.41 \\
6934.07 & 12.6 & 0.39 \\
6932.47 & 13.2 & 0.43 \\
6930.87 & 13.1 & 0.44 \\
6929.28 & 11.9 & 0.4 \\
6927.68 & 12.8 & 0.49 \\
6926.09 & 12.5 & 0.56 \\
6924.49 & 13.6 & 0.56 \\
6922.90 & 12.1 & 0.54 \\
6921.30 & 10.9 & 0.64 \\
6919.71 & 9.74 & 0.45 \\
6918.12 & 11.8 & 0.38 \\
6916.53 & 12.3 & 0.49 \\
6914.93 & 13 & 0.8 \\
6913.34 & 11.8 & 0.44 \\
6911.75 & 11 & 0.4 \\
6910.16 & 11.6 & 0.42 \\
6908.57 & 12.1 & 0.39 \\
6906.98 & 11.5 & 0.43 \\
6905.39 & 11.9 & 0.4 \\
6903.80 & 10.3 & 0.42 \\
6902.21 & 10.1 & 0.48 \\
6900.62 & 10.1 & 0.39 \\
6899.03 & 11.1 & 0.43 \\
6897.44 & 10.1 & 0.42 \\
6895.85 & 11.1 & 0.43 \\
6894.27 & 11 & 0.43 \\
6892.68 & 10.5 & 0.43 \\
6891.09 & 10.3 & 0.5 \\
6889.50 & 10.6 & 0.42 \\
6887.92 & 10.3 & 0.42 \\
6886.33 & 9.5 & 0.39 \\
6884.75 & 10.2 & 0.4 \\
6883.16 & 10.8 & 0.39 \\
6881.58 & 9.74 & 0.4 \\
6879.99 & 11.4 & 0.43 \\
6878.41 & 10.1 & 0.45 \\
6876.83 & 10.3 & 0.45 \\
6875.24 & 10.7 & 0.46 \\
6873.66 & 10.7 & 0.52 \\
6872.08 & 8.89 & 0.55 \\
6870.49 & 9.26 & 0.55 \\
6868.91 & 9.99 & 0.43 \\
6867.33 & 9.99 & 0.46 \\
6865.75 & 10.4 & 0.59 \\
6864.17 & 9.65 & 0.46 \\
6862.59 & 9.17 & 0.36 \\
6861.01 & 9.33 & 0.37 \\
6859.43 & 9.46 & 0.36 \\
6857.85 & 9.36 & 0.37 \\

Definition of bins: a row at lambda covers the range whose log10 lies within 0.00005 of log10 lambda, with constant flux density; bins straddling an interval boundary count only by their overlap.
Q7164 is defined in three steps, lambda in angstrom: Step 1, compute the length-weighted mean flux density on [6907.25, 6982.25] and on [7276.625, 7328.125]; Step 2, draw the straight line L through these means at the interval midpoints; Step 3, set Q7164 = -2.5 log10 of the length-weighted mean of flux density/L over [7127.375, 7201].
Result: 0.35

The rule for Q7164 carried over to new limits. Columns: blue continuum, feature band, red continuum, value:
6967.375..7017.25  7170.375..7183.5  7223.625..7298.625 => 0.246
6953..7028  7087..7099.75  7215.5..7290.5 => 0.322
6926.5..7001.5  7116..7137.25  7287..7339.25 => 0.365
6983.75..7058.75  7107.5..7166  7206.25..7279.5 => 0.334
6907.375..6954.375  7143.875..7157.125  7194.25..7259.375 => 0.238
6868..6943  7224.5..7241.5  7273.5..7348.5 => 0.160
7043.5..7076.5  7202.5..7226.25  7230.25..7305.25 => 0.229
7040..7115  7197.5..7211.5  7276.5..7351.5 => 0.319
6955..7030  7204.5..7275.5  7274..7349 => 0.181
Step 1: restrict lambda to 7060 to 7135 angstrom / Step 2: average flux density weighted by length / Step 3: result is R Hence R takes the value 13.6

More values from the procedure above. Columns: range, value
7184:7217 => 13.9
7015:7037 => 17.2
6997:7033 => 16.5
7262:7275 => 18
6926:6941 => 12.9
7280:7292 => 18.3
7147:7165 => 12.1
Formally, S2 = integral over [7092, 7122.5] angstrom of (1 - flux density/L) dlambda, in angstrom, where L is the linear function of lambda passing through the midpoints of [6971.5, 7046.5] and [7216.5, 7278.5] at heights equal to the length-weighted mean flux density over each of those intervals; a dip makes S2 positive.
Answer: 5.7 angstrom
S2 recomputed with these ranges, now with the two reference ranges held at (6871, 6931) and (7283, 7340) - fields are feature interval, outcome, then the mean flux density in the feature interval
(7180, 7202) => 4.1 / 14.1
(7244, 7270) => 1.9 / 17.3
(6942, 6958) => -3.0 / 14.4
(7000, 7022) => -4.6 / 16.2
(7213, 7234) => 3.6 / 14.9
